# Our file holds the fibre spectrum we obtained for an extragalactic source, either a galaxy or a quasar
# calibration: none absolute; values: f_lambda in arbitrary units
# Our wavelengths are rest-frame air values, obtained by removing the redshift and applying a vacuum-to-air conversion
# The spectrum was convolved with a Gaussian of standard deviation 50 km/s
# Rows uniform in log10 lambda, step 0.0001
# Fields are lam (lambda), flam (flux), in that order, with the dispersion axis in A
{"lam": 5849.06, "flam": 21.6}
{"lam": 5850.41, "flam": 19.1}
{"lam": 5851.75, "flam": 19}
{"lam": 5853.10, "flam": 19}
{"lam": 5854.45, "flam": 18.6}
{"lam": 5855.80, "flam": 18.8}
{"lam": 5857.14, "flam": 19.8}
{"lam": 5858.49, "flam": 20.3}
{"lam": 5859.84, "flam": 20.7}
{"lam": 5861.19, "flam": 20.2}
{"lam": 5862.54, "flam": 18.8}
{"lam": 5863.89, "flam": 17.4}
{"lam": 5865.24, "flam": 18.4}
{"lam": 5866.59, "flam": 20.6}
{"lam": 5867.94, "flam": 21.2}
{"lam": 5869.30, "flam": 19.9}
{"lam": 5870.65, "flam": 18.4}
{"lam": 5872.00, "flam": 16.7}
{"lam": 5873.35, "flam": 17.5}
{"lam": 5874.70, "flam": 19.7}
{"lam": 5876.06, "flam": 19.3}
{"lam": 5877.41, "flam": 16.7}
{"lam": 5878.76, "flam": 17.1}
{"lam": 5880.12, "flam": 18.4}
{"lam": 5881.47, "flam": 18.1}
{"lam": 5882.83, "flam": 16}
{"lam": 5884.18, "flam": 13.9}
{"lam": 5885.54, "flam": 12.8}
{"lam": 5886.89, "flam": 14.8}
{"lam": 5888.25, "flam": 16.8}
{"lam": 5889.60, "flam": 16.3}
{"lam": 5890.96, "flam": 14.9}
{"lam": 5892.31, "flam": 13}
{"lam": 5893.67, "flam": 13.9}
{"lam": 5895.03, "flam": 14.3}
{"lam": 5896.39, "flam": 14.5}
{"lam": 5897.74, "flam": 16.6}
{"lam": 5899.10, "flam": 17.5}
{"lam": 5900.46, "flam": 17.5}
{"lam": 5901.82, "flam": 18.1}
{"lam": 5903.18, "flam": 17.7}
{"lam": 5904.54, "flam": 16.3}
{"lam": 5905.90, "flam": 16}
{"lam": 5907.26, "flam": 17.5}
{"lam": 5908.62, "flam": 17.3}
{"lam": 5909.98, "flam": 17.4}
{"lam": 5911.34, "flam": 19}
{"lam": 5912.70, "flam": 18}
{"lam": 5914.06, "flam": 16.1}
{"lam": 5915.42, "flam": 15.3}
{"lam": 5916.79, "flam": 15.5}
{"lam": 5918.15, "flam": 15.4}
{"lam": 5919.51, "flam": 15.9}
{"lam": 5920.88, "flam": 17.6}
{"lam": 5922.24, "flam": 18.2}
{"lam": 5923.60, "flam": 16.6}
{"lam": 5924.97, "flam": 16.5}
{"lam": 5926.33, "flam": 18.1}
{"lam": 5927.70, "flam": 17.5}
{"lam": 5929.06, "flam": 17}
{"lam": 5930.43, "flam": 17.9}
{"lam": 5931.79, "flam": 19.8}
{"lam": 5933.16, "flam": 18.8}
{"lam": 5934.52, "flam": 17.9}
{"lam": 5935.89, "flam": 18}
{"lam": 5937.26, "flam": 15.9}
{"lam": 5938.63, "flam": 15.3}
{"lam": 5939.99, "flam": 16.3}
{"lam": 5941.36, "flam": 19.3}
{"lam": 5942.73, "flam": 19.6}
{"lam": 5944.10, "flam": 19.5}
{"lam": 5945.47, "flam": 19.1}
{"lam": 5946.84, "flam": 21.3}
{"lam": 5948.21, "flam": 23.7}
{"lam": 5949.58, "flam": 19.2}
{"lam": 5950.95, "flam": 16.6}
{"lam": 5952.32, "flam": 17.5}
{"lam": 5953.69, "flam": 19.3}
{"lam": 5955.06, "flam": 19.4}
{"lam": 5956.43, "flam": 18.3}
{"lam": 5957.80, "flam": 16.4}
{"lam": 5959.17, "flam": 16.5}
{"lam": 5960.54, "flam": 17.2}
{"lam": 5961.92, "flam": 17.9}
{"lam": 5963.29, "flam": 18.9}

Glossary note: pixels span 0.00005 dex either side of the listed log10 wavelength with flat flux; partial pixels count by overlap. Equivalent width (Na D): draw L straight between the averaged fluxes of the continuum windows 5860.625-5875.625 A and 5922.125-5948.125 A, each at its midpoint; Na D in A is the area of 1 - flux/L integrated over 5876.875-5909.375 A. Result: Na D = 4.5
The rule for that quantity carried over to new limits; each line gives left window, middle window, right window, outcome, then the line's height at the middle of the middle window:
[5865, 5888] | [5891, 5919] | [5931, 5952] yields 2.7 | 18.1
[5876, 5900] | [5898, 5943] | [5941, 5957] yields 1.0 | 17.7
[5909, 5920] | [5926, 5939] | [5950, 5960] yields -0.4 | 17.1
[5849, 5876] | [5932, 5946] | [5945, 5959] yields 0.7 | 19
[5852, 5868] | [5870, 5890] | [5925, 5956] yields 2.4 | 19.2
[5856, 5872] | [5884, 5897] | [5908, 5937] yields 2.8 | 18.5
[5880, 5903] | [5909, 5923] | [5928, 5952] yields 0.2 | 17.1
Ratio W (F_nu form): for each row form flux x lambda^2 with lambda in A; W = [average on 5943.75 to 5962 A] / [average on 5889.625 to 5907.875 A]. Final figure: 1.19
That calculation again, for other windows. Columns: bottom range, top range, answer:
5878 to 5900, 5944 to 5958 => 1.26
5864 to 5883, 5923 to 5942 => 0.97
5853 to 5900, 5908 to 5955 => 1.04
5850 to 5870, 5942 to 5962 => 1.00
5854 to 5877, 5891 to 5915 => 0.87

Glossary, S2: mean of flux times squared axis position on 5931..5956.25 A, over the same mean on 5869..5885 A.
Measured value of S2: 1.1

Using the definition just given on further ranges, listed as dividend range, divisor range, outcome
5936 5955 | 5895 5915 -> 1.11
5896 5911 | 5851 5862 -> 0.89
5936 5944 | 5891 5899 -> 1.21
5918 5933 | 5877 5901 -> 1.12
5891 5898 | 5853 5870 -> 0.74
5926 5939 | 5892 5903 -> 1.13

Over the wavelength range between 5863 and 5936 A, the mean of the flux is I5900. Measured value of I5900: 17.1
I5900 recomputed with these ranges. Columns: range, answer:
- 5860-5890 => 17.7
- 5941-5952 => 19.7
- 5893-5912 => 16.7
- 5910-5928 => 16.9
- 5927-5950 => 18.6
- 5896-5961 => 17.6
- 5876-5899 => 15.7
